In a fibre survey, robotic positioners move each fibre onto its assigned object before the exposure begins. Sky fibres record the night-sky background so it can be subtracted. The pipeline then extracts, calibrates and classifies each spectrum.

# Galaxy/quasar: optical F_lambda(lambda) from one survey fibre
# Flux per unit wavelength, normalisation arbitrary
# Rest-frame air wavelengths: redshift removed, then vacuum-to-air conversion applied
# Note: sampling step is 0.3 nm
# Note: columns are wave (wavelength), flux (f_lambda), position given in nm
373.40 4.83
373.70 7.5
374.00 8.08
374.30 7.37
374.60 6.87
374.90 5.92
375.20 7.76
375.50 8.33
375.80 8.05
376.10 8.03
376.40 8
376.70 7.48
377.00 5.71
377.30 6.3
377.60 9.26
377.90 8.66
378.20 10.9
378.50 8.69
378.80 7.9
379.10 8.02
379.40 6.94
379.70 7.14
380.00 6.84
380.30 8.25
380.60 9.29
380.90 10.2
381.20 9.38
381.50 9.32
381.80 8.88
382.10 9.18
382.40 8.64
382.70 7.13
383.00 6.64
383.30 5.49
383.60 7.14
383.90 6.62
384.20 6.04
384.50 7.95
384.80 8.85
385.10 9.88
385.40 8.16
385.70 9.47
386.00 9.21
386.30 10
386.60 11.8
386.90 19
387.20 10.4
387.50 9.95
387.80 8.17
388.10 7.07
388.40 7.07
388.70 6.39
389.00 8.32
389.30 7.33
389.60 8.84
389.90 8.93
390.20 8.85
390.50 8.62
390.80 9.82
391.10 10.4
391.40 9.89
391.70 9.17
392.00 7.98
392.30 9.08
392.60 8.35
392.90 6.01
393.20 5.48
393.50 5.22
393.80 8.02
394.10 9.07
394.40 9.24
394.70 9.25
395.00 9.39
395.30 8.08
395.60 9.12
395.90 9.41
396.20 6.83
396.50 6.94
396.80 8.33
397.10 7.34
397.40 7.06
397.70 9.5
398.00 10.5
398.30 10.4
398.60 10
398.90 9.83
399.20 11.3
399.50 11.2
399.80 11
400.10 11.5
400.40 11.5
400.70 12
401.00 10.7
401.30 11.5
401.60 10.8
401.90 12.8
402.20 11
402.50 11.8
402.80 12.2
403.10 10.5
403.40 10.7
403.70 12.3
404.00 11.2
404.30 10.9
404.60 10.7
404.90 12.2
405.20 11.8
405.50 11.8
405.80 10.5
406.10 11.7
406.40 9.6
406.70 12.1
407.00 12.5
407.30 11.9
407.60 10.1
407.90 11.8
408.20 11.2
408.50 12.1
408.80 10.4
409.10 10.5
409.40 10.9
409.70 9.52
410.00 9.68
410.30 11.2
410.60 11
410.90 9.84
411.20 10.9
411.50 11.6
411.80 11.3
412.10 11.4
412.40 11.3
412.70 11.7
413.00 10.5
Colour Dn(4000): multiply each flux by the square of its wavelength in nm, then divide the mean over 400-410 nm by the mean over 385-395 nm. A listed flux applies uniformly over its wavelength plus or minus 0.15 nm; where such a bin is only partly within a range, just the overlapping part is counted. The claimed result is 1.36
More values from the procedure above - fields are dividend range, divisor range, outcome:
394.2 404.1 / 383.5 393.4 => 1.22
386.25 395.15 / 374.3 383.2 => 1.18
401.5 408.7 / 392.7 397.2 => 1.53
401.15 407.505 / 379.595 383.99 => 1.60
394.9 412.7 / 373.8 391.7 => 1.40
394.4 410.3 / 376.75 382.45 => 1.41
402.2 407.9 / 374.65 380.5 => 1.68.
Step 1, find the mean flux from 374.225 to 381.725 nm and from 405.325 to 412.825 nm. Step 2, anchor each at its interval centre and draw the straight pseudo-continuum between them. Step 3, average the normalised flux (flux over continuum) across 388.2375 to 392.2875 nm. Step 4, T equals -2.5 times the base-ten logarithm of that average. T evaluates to 0.08 mag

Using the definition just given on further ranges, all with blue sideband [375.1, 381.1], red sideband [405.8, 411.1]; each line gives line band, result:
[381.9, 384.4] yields 0.19 mag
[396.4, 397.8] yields 0.26 mag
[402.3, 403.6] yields -0.09 mag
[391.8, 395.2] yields 0.20 mag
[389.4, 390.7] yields 0.05 mag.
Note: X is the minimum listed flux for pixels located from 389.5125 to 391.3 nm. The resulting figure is 8.62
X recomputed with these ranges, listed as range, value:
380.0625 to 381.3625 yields 8.25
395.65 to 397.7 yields 6.83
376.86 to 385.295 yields 5.49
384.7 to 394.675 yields 5.22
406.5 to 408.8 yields 10.1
